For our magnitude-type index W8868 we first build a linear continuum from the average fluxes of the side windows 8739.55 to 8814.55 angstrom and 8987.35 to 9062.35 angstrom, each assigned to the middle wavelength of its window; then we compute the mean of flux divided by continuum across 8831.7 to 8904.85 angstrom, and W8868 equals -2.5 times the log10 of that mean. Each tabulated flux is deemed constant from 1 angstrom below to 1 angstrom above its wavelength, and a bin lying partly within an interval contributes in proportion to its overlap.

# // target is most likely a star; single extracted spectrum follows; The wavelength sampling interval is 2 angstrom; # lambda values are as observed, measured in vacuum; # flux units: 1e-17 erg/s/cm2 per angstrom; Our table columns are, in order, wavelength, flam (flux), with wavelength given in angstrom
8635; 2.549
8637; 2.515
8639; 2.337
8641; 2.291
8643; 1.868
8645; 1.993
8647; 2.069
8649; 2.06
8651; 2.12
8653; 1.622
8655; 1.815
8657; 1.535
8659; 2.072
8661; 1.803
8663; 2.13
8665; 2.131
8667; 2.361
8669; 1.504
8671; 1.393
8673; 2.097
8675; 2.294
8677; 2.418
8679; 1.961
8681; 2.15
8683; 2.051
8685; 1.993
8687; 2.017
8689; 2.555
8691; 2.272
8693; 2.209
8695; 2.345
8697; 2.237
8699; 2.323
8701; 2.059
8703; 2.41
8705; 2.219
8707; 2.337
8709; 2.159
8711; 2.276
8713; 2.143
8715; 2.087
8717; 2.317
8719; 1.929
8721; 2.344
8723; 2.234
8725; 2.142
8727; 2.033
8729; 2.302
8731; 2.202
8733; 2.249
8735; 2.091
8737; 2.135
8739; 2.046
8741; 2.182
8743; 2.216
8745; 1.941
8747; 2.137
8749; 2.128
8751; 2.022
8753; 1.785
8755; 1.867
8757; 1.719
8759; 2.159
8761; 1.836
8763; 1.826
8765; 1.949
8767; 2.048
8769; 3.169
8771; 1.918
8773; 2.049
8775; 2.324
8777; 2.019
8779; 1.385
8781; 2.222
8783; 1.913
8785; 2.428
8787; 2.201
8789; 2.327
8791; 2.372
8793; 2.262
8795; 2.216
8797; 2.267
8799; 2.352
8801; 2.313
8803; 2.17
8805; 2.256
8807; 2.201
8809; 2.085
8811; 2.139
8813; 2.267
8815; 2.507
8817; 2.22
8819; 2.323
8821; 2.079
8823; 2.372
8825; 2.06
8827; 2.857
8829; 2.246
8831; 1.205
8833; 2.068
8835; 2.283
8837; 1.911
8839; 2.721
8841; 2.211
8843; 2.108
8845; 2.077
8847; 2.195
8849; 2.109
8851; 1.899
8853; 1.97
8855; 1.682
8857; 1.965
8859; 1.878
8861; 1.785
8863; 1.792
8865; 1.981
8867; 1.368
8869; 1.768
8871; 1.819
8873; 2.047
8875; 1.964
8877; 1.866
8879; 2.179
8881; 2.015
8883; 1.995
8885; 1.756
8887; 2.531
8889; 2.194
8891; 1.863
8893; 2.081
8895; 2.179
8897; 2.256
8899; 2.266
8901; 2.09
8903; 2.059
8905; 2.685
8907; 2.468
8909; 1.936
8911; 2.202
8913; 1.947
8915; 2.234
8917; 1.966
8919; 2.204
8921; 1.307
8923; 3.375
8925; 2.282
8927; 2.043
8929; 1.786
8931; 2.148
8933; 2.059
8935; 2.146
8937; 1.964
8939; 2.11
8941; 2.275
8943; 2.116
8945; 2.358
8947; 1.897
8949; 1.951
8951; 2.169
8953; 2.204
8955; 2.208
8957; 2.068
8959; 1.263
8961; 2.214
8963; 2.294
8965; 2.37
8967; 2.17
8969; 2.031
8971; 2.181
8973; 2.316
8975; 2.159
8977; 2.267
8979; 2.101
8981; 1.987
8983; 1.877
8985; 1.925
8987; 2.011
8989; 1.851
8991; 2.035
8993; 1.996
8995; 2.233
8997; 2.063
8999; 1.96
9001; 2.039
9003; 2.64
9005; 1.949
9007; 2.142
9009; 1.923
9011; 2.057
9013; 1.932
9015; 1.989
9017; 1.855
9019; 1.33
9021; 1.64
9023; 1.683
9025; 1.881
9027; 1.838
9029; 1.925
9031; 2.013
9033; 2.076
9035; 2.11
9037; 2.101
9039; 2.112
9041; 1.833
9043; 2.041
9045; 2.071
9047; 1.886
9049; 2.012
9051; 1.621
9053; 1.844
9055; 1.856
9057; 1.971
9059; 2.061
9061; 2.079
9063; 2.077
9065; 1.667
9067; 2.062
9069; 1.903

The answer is 0.02 mag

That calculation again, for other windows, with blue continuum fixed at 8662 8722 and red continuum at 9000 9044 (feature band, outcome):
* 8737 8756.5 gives 0.05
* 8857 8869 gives 0.16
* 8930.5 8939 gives -0.04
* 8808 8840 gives -0.07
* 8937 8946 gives -0.09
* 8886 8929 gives -0.08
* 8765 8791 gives -0.03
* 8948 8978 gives -0.07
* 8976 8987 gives -0.02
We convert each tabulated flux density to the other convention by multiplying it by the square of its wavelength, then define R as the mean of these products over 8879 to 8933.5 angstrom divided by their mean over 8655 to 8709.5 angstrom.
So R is 1.07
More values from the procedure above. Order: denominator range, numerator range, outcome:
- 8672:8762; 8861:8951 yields 1.01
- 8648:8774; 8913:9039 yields 1.04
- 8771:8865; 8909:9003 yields 1.02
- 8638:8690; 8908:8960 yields 1.10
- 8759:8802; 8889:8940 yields 1.02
